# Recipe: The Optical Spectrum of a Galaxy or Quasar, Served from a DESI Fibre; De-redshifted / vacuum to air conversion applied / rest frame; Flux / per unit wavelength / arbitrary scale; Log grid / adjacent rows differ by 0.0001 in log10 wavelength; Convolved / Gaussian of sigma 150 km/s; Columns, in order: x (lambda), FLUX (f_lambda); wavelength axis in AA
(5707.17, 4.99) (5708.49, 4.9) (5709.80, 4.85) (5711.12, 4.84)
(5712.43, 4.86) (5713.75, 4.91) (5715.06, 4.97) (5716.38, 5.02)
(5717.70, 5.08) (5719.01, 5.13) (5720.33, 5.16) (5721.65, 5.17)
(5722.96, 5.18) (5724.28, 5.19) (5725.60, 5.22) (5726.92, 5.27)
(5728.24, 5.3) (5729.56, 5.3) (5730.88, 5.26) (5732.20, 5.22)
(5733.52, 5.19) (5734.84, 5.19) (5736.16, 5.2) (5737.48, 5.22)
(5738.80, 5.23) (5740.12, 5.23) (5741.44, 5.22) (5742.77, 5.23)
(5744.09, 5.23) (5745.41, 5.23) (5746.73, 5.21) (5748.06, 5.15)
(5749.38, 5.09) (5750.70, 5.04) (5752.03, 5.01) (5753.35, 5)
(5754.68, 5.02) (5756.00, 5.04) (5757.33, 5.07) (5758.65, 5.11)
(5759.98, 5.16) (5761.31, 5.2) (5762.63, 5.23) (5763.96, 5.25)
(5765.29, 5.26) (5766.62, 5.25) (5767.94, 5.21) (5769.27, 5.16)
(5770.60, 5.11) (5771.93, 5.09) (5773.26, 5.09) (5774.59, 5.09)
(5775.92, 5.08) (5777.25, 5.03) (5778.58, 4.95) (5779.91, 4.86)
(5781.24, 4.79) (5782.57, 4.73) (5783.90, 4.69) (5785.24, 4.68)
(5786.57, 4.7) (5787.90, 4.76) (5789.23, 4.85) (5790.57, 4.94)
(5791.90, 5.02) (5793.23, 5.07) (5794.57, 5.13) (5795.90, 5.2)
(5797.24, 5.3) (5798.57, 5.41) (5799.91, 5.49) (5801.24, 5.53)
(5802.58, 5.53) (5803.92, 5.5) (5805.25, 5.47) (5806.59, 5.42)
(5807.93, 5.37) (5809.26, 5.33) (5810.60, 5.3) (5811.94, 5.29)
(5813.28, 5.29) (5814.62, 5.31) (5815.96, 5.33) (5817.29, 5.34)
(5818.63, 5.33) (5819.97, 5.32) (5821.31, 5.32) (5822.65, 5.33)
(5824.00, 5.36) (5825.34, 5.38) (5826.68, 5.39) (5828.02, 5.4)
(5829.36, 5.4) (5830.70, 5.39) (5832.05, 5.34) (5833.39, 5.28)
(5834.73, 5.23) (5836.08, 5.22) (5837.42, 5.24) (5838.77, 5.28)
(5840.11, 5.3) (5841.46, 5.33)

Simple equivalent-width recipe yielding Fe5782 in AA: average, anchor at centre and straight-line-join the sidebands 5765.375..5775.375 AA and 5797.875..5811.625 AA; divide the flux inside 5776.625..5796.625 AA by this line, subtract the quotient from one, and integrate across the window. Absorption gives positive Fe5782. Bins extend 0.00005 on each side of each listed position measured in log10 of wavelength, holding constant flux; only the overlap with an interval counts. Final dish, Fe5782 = 1.47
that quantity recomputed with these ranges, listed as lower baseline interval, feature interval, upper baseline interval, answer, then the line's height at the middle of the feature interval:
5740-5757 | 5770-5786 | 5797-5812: 1.1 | 5.28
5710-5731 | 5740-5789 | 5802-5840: 1.4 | 5.21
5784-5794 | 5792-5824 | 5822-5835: -1.6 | 5.09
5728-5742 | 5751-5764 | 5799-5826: 0.4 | 5.27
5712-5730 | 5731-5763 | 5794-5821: 0.2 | 5.2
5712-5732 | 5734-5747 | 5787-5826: -0.1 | 5.17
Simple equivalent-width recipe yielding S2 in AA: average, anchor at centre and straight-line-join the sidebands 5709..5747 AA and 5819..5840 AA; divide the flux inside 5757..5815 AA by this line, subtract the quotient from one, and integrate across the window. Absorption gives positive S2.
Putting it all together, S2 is 1.2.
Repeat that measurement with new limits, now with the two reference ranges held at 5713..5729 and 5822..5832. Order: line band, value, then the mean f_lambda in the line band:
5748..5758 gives 0.30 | 5.05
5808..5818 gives 0.05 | 5.32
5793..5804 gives -0.10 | 5.35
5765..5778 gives 0.28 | 5.13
